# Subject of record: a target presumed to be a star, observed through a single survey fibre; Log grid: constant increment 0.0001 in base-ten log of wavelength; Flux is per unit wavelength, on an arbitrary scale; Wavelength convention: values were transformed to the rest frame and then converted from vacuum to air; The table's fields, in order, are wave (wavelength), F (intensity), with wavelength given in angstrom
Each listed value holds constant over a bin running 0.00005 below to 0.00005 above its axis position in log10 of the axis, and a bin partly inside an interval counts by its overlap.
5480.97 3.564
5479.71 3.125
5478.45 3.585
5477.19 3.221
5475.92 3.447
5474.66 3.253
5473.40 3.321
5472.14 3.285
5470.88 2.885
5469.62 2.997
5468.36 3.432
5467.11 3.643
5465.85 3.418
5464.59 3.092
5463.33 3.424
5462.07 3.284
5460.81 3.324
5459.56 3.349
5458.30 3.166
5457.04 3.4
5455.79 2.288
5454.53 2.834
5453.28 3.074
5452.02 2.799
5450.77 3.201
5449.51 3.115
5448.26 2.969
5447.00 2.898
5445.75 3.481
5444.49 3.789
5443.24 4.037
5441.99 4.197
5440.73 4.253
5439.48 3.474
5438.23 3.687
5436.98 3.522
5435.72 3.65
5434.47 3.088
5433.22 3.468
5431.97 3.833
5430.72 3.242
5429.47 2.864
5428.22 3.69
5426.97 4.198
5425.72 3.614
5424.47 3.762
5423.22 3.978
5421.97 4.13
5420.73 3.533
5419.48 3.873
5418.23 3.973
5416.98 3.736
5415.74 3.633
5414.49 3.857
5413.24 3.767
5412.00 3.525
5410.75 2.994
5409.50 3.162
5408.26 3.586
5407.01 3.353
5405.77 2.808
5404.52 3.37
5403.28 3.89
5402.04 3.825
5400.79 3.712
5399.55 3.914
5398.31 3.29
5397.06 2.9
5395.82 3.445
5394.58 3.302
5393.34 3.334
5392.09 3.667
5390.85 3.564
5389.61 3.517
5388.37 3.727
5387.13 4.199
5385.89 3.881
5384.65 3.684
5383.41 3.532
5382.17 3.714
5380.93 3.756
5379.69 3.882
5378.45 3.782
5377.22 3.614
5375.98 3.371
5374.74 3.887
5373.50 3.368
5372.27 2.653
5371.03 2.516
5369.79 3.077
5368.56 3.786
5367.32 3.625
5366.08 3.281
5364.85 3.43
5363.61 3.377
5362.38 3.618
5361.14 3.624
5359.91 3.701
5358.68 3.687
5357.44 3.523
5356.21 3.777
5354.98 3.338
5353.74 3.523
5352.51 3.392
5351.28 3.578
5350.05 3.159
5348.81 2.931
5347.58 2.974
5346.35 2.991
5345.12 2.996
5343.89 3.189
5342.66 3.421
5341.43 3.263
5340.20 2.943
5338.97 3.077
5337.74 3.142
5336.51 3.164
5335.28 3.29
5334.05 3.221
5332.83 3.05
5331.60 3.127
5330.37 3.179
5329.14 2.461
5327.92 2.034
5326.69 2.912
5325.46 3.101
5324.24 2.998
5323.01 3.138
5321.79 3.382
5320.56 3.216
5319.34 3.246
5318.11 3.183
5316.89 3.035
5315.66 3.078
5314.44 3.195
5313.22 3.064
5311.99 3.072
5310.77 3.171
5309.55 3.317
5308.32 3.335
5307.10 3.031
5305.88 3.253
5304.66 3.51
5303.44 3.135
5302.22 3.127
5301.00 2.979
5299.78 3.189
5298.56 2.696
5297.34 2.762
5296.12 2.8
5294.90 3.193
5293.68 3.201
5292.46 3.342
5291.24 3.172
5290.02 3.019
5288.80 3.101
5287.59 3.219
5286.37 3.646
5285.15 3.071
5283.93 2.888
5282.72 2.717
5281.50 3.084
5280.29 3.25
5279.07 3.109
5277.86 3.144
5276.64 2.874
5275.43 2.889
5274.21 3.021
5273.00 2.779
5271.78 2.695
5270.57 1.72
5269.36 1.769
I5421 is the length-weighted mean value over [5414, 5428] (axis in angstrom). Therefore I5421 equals 3.84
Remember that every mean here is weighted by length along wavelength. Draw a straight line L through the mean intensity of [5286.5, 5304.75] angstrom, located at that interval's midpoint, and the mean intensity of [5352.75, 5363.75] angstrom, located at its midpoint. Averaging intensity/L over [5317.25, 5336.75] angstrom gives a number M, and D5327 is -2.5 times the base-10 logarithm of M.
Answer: 0.101 mag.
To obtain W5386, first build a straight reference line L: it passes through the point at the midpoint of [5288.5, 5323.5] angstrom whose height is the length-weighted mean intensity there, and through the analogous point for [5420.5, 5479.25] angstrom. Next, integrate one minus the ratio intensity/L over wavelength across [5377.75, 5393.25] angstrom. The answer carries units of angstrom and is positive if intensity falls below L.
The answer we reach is -2.1 angstrom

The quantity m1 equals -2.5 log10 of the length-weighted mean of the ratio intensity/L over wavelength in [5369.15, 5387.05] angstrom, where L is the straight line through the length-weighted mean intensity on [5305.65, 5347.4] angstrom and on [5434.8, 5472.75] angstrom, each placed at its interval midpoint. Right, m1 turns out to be -0.10 mag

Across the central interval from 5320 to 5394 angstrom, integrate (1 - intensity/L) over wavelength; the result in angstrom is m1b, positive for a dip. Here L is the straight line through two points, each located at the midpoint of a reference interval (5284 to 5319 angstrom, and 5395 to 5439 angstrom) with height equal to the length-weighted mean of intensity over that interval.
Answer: 0.14 angstrom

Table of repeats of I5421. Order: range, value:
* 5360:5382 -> 3.46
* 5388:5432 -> 3.57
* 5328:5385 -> 3.33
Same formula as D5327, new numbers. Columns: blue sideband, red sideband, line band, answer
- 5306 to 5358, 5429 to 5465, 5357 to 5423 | -0.097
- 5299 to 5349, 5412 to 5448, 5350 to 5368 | -0.073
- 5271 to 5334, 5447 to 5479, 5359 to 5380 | -0.110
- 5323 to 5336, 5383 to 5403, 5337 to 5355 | -0.024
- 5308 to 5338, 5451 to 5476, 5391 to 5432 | -0.136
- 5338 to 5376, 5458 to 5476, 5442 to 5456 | 0.028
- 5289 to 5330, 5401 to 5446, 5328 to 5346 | 0.046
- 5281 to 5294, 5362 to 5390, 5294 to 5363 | 0.050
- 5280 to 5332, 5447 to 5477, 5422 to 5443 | -0.167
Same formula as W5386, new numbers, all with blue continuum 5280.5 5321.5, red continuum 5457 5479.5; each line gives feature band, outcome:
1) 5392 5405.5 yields -1.1 angstrom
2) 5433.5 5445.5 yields -1.7 angstrom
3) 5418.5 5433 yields -2.0 angstrom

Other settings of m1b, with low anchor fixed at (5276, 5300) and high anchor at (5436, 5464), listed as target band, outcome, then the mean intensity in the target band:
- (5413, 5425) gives -1.9 angstrom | 3.83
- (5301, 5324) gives -0.5 angstrom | 3.19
